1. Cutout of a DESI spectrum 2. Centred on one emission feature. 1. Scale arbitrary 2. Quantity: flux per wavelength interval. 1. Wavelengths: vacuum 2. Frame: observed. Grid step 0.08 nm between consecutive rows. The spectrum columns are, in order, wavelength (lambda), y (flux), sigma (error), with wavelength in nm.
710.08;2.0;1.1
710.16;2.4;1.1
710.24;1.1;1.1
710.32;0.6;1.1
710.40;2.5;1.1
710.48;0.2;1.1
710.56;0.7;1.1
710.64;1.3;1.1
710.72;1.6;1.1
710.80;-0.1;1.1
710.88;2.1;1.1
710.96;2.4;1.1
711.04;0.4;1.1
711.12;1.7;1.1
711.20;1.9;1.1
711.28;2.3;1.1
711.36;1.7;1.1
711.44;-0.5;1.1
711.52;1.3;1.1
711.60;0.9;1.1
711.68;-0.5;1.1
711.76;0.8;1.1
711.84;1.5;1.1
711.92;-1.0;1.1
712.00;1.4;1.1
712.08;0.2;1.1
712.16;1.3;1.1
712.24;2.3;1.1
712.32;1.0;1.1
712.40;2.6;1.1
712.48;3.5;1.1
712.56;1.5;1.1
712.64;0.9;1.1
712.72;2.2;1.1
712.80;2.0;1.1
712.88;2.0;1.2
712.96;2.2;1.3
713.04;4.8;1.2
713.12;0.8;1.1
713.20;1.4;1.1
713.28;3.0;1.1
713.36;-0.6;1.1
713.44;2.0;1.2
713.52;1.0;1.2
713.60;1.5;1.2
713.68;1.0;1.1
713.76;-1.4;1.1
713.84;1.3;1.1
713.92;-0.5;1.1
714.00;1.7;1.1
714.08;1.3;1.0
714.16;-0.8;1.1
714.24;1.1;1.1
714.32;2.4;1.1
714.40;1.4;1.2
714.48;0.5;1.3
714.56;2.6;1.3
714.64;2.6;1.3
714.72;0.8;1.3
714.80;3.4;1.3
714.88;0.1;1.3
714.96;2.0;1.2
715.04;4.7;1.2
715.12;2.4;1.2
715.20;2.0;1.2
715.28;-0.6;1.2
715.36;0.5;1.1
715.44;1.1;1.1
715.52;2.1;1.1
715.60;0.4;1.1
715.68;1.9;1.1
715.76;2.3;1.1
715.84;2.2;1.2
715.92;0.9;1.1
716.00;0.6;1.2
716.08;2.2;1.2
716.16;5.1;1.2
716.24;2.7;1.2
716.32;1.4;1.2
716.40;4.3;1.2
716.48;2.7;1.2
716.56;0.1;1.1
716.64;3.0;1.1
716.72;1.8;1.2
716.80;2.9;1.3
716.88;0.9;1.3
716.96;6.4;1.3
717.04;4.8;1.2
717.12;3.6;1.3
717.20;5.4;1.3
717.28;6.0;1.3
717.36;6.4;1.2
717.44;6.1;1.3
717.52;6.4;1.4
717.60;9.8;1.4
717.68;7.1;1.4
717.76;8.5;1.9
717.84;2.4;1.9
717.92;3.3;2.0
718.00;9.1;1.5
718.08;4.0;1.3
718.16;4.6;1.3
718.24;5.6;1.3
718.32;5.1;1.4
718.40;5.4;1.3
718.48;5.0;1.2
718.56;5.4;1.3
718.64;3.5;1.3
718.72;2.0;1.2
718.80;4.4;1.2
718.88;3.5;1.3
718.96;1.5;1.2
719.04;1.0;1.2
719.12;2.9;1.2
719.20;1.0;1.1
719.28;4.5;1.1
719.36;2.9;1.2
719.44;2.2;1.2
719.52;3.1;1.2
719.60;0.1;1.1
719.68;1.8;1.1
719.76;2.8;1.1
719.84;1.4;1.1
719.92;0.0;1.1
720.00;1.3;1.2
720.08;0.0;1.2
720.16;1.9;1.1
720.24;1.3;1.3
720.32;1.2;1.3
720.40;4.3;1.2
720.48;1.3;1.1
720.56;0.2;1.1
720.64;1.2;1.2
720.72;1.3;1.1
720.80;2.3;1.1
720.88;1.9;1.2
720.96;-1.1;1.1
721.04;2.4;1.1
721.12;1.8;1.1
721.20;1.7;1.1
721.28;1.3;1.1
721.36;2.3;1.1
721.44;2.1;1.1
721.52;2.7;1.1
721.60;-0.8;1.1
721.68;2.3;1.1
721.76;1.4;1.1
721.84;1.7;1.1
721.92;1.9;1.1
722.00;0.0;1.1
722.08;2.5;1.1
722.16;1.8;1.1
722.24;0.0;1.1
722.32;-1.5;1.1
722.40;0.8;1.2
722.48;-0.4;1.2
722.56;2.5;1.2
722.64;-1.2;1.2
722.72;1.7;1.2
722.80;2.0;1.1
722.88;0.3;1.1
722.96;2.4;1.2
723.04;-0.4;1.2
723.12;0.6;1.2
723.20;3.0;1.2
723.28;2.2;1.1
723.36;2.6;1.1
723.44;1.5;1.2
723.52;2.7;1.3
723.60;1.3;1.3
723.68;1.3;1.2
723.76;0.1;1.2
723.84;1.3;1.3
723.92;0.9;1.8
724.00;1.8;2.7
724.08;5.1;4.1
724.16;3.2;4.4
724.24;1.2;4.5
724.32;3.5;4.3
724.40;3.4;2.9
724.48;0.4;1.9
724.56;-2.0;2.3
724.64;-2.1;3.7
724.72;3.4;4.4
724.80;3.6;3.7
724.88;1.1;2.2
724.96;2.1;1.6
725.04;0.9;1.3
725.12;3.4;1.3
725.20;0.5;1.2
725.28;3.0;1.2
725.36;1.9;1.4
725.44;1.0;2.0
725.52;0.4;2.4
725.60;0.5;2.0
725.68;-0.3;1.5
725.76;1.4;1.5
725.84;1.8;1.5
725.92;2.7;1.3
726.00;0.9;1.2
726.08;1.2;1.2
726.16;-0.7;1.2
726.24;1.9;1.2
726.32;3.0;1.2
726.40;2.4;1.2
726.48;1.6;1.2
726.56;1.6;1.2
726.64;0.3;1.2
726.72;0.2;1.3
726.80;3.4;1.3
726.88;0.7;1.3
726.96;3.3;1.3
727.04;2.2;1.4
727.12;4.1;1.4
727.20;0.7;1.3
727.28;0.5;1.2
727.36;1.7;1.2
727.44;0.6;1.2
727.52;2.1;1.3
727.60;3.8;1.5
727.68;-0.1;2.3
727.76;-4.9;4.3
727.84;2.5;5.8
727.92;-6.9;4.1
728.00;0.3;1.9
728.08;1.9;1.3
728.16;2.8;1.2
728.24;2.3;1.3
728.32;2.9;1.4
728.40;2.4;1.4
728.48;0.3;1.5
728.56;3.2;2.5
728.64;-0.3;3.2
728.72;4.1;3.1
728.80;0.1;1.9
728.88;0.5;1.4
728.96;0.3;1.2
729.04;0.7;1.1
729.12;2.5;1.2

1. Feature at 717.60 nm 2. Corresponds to [O II] 3727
